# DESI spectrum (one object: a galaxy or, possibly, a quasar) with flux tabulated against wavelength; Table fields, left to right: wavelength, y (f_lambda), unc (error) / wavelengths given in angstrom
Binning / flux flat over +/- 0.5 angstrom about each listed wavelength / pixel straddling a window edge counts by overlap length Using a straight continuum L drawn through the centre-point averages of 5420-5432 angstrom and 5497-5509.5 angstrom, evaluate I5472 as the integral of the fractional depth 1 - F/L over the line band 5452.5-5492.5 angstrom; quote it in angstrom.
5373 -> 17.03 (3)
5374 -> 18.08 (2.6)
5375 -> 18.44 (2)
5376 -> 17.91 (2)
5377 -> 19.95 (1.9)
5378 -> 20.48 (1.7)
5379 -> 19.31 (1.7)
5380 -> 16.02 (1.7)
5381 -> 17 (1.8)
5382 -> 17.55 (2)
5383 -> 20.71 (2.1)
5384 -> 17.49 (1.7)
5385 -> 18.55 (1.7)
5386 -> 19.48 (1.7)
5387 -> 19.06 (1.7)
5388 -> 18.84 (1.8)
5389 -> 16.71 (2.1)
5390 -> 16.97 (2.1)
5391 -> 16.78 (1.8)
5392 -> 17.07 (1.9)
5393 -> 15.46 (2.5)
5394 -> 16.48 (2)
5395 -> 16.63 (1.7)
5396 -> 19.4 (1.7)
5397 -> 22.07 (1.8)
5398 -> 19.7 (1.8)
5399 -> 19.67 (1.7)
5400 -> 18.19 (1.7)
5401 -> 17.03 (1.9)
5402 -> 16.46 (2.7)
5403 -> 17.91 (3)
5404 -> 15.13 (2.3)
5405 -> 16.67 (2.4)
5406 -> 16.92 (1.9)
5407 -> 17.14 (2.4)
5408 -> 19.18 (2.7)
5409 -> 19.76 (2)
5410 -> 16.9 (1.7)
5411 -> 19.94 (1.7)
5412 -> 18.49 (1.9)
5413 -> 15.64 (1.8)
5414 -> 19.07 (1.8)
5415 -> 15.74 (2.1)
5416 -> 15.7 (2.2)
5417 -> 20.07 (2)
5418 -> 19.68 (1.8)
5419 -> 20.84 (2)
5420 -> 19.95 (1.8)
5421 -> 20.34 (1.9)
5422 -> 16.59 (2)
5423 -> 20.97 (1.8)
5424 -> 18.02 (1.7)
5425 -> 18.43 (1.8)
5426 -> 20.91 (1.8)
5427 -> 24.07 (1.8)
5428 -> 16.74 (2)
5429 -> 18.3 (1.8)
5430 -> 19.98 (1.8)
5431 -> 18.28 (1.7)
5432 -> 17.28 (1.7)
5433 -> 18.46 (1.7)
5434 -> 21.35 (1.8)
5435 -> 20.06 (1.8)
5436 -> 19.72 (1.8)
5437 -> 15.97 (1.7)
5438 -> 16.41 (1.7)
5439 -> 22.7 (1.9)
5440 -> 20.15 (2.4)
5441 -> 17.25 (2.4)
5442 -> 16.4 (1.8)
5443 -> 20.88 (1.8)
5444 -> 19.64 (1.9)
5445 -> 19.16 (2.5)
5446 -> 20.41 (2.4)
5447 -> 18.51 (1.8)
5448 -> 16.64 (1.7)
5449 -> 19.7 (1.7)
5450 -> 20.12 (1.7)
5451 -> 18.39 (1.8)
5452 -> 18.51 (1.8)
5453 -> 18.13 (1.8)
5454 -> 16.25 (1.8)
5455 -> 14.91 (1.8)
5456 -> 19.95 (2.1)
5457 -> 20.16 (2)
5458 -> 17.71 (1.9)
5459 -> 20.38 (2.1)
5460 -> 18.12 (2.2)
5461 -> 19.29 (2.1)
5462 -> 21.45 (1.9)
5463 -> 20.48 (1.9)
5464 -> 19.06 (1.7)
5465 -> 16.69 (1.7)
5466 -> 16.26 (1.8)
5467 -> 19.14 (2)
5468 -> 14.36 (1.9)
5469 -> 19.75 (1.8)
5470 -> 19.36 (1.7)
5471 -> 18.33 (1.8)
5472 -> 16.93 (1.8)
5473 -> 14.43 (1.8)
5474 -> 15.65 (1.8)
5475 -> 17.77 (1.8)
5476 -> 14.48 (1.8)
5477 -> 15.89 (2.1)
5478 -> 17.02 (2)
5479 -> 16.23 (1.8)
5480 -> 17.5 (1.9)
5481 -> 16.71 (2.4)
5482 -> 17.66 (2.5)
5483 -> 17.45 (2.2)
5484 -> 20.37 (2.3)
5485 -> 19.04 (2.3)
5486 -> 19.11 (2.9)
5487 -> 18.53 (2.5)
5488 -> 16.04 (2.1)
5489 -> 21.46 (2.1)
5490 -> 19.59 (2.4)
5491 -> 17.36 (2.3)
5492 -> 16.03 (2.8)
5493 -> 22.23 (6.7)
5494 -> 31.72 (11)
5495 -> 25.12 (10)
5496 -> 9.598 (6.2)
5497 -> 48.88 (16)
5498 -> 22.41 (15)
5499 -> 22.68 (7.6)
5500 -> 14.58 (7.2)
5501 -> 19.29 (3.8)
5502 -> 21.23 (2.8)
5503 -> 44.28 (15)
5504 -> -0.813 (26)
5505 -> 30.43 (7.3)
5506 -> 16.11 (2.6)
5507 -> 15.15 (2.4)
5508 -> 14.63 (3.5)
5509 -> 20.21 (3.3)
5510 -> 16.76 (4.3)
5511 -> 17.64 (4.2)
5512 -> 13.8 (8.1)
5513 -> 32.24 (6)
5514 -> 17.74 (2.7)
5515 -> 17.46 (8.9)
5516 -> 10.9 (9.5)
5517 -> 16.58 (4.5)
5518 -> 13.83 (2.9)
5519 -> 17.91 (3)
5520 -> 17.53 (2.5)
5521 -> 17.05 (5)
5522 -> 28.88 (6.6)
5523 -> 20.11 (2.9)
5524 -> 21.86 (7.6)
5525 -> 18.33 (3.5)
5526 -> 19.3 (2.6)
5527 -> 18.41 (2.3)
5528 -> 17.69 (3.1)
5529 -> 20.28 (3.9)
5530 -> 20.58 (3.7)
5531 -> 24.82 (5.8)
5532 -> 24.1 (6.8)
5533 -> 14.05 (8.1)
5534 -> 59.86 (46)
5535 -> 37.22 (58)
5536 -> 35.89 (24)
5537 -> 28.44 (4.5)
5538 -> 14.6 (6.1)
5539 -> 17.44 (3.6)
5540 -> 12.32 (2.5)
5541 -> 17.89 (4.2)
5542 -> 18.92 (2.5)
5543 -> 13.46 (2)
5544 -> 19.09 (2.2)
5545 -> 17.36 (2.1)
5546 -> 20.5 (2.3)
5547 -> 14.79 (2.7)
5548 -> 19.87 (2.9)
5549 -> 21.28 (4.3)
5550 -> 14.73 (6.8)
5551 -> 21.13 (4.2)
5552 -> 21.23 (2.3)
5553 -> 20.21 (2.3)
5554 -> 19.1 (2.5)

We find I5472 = 5.0 angstrom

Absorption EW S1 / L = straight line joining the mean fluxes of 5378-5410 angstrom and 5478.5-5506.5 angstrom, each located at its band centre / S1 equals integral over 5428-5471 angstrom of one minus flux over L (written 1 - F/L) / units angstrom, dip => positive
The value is 1.8 angstrom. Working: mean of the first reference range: 17.9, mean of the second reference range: 20.7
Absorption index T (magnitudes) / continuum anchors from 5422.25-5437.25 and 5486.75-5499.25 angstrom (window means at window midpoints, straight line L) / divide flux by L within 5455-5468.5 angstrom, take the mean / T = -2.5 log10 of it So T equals 0.13 mag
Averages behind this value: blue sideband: 19.2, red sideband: 22.5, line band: 18.6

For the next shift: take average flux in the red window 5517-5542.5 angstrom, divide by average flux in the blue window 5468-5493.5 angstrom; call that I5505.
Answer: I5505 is 1.25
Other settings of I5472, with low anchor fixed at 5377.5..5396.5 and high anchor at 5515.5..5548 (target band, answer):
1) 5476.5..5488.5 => 1.4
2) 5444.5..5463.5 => 0.4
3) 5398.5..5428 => 0.0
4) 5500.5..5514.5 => 0.3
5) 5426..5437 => -0.3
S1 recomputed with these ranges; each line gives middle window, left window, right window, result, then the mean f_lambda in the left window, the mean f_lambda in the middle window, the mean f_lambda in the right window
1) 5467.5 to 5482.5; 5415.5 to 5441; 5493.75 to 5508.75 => 3.0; 19.2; 16.8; 22.2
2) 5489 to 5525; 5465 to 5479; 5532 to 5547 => -0.6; 16.8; 20.3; 23.1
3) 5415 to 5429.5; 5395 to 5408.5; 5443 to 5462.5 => -0.6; 18.1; 19.2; 18.9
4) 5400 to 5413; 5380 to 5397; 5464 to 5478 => 0.0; 17.8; 17.6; 16.9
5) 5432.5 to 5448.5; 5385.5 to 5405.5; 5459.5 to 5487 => -1.1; 17.8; 19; 17.7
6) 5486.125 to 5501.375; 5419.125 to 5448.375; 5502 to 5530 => -2.0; 19.1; 21.7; 19.1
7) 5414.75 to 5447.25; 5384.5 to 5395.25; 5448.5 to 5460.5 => -1.7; 17.5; 19.1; 18.5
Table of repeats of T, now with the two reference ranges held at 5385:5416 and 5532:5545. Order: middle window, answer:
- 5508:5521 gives 0.282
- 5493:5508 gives -0.022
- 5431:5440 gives 0.018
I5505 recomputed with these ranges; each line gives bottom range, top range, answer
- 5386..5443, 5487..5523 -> 1.09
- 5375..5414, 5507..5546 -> 1.14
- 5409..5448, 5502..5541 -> 1.12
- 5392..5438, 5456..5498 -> 1.04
